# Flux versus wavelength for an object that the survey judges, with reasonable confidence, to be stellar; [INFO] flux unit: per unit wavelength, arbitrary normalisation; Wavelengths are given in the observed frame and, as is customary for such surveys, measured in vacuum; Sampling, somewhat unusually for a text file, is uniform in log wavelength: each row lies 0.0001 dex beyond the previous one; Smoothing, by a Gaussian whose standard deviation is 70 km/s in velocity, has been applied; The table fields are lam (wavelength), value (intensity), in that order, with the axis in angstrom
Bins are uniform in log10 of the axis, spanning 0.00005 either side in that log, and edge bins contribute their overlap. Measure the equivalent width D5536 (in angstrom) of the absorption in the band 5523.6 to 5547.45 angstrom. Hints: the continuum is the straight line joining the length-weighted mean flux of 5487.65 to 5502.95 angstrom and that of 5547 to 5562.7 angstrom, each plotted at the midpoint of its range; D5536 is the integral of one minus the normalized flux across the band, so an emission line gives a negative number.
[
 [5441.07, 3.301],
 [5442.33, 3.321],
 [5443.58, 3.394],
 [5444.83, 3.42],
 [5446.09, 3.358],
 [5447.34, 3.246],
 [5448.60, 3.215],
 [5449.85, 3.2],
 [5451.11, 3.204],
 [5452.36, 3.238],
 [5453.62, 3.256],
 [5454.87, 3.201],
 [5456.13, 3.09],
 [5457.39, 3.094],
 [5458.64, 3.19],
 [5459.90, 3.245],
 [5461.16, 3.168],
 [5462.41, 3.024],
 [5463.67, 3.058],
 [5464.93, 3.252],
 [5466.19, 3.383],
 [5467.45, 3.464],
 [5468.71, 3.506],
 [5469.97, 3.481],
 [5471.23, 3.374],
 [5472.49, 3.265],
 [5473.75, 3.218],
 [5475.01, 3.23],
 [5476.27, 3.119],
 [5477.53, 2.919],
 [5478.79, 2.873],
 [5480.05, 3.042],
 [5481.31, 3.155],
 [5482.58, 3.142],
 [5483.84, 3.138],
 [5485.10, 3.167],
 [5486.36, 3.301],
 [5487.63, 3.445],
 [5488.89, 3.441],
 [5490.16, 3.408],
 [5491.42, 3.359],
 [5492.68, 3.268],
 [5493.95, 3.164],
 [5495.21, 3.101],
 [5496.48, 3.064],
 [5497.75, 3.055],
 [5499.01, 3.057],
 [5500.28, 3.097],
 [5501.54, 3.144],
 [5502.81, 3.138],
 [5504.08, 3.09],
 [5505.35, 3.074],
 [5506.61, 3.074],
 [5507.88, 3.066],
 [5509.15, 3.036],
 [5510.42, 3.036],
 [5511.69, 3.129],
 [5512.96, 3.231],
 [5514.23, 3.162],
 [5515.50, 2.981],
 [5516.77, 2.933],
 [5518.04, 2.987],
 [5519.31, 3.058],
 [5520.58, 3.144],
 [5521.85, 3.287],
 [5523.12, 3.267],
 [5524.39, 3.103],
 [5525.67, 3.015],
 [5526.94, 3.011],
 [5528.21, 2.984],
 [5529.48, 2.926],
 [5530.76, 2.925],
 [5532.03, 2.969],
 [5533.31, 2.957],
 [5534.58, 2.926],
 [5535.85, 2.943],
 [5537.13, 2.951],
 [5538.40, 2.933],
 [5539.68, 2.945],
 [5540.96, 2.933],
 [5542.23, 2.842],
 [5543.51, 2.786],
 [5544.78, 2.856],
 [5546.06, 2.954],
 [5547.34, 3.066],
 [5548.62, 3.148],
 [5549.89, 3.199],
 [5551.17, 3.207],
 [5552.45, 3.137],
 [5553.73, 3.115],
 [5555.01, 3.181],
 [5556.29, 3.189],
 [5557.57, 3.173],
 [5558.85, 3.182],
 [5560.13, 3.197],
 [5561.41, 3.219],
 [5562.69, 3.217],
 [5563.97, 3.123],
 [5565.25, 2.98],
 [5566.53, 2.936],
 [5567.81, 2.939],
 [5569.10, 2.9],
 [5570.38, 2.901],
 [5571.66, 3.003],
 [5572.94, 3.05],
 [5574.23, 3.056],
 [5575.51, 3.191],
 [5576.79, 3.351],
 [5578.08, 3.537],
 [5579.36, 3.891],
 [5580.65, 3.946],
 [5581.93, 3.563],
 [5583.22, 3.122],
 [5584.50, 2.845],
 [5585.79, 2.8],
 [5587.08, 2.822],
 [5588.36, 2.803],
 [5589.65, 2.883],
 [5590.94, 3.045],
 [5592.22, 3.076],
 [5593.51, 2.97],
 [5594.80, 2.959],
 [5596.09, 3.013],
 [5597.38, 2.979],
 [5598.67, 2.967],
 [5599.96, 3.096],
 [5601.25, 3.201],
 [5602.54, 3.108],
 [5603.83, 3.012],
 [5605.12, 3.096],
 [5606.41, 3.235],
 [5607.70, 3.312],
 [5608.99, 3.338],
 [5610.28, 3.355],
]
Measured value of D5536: 1.8 angstrom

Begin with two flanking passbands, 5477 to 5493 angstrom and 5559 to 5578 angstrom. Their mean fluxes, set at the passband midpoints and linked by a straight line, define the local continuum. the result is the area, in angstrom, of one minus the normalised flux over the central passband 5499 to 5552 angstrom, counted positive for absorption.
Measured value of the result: 1.9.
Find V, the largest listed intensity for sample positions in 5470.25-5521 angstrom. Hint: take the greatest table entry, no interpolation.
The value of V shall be 3.445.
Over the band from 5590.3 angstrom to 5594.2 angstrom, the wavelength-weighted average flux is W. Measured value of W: 3.03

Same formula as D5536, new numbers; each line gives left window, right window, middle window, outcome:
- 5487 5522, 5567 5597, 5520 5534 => 0.36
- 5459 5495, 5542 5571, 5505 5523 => 0.37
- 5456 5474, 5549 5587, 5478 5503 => 0.47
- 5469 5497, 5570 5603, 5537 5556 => 0.83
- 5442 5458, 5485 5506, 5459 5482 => 0.12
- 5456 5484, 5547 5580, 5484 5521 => 0.44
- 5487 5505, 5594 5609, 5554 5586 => -0.57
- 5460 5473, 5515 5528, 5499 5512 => 0.23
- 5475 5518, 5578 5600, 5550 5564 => -0.25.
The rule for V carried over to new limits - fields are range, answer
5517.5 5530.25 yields 3.287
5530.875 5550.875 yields 3.199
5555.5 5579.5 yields 3.891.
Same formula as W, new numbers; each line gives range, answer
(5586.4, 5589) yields 2.82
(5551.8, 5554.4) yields 3.12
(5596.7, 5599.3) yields 2.97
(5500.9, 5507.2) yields 3.11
